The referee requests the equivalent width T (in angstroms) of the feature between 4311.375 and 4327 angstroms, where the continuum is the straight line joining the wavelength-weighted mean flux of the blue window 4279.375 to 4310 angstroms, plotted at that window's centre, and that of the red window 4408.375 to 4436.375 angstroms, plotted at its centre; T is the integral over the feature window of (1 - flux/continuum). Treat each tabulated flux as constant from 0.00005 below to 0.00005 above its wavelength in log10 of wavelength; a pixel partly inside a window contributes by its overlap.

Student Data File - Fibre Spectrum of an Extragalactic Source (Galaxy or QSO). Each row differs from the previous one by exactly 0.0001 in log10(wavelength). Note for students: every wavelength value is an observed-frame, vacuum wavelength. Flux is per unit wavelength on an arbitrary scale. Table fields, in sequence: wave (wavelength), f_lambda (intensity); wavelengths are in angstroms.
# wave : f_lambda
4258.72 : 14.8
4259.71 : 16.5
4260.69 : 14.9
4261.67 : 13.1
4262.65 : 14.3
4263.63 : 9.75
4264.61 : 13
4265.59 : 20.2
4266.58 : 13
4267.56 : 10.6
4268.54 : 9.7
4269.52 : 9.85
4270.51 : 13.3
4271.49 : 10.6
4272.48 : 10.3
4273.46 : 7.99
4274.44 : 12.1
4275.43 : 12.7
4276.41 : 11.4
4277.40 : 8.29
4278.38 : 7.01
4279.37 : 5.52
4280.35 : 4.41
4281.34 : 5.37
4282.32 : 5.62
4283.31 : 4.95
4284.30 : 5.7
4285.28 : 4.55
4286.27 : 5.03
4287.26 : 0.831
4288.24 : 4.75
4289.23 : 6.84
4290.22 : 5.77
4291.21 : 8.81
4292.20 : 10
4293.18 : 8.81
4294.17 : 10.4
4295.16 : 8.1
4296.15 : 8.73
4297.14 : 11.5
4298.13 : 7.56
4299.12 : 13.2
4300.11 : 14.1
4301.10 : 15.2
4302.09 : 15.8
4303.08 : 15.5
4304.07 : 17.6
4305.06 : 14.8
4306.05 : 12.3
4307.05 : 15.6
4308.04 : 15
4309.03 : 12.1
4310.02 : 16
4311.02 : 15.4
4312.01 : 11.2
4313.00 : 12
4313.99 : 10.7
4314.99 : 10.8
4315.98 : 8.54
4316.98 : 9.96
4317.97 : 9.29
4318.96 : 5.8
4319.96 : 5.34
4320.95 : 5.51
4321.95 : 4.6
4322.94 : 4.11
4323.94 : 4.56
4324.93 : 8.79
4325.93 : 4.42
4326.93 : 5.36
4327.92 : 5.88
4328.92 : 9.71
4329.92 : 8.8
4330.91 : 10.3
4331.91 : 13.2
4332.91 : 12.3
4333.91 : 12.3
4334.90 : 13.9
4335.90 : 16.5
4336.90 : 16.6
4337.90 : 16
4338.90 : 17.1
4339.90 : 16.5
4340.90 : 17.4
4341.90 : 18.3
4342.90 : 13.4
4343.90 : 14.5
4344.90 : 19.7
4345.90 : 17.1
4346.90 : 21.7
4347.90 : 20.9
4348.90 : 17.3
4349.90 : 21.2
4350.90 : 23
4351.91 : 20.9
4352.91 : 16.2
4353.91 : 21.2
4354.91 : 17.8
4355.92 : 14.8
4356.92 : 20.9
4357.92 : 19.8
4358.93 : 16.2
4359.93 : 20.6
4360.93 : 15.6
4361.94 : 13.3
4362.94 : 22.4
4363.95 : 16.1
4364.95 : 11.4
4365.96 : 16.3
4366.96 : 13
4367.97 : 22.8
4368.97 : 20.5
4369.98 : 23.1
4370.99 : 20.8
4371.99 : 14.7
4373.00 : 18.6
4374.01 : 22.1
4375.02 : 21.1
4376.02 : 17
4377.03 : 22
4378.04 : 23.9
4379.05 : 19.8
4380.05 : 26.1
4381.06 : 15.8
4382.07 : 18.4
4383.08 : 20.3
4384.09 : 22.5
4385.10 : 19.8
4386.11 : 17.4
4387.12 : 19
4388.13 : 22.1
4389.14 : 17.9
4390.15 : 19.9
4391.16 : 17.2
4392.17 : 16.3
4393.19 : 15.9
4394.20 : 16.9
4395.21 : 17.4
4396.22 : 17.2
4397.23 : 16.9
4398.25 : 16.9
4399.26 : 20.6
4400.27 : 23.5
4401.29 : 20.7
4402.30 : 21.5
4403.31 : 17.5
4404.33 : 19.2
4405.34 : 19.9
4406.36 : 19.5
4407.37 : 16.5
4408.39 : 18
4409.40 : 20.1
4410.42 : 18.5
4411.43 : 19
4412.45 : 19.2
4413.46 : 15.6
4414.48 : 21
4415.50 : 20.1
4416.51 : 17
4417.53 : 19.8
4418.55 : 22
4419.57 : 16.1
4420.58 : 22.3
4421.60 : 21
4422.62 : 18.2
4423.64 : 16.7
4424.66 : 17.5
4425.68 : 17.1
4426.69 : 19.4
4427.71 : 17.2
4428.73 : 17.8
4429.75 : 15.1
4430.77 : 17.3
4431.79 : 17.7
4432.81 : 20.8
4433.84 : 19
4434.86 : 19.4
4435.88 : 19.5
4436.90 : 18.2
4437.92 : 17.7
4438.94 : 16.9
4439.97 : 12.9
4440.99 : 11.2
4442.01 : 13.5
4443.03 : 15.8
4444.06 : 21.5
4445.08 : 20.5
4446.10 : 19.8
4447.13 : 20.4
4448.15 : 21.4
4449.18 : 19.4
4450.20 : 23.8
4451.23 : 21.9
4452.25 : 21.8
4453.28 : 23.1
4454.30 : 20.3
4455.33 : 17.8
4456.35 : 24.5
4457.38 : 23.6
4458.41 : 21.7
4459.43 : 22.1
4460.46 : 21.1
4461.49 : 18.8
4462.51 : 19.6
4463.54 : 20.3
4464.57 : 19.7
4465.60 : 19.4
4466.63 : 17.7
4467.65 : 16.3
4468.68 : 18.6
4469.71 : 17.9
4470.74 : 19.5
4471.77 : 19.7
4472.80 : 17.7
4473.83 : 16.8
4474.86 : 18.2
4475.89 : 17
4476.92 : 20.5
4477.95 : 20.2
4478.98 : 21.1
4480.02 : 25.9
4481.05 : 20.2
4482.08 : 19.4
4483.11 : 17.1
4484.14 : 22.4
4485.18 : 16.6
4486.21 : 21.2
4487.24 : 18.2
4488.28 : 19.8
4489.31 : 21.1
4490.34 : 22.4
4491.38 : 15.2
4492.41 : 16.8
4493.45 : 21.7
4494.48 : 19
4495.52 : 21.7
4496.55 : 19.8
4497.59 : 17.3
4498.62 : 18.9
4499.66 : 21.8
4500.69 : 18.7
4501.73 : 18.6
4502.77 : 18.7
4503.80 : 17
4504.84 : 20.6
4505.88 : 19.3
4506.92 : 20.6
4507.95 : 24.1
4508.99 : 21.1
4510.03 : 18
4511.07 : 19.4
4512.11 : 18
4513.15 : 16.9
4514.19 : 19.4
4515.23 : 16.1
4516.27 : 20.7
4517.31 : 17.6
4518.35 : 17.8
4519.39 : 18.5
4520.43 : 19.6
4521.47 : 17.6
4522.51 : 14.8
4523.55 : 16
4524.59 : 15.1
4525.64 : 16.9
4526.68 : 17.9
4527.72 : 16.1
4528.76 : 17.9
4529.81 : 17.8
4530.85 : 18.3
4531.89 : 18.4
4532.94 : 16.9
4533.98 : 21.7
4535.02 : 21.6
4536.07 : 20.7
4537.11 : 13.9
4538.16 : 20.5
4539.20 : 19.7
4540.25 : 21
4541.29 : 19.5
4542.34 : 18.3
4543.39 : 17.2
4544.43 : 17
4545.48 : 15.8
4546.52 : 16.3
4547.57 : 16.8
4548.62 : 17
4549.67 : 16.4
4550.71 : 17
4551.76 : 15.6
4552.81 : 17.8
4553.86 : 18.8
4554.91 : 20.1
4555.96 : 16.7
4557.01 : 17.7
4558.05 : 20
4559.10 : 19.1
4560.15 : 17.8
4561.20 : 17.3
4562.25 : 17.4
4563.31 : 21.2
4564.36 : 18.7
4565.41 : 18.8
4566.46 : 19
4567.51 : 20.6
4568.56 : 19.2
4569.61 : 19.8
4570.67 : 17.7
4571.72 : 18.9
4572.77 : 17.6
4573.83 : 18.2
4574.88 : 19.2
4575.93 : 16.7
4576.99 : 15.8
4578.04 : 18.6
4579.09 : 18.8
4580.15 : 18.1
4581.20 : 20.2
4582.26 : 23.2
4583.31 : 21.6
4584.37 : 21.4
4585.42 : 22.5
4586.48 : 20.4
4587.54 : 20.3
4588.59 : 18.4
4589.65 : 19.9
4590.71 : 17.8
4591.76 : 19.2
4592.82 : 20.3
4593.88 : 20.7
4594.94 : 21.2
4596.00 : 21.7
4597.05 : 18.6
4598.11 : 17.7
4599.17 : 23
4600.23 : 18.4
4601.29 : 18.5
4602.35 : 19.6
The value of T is 5.0 angstroms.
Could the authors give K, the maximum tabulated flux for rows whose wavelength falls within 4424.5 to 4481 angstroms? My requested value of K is 25.9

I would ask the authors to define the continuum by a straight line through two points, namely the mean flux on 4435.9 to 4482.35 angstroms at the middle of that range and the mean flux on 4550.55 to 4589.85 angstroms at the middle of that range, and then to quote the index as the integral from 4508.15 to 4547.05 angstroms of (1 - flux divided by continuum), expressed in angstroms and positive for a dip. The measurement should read 2.0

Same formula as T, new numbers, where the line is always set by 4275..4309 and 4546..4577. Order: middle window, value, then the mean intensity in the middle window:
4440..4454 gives -4.7 angstroms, 19.3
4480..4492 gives -3.0 angstroms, 19.7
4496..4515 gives -3.4 angstroms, 19.3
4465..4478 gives -2.7 angstroms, 18.4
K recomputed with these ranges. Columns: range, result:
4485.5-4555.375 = 24.1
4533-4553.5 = 21.7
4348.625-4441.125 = 26.1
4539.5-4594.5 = 23.2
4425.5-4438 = 20.8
